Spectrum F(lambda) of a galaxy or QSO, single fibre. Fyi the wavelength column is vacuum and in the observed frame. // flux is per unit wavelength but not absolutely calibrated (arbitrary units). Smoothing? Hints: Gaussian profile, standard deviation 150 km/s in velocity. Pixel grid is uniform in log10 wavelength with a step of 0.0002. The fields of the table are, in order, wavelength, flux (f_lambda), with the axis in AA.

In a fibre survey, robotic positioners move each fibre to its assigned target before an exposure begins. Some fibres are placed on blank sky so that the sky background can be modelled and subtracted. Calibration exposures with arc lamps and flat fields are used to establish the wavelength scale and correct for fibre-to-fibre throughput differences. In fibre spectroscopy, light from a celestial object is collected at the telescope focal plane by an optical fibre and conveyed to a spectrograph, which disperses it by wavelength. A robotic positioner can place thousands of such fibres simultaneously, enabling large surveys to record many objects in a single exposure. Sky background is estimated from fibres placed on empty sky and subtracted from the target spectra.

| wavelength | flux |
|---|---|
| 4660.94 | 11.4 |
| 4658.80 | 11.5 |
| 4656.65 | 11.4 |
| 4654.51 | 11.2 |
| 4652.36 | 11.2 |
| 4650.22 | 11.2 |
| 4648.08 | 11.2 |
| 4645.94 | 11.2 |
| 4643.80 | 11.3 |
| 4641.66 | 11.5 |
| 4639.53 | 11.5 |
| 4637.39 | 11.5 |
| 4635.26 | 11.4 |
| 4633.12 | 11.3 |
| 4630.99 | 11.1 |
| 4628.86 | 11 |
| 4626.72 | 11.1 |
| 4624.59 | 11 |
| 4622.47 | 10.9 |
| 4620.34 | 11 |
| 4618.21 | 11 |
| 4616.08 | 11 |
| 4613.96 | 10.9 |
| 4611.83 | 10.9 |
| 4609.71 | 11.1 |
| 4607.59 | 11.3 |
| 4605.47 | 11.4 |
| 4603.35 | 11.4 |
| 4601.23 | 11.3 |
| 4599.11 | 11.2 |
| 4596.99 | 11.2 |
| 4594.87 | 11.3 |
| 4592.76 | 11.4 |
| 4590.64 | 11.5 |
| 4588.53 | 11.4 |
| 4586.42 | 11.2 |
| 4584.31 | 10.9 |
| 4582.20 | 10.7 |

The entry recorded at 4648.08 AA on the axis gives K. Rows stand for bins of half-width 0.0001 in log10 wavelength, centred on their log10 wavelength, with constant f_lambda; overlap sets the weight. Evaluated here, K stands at 11.2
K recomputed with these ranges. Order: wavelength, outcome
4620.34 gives 11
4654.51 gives 11.2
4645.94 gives 11.2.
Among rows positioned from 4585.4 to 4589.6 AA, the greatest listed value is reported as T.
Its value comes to 11.4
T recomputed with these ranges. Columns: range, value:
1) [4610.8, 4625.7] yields 11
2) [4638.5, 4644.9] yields 11.5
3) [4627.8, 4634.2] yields 11.3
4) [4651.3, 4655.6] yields 11.2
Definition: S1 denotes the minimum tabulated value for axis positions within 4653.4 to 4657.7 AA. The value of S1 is 11.2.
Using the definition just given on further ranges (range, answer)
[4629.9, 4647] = 11.1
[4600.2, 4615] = 10.9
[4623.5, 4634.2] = 11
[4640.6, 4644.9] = 11.3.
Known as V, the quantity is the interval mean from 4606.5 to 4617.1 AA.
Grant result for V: 11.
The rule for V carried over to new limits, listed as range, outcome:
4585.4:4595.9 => 11.4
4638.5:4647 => 11.4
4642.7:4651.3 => 11.2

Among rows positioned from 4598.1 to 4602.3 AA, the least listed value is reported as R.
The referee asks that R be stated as 11.2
